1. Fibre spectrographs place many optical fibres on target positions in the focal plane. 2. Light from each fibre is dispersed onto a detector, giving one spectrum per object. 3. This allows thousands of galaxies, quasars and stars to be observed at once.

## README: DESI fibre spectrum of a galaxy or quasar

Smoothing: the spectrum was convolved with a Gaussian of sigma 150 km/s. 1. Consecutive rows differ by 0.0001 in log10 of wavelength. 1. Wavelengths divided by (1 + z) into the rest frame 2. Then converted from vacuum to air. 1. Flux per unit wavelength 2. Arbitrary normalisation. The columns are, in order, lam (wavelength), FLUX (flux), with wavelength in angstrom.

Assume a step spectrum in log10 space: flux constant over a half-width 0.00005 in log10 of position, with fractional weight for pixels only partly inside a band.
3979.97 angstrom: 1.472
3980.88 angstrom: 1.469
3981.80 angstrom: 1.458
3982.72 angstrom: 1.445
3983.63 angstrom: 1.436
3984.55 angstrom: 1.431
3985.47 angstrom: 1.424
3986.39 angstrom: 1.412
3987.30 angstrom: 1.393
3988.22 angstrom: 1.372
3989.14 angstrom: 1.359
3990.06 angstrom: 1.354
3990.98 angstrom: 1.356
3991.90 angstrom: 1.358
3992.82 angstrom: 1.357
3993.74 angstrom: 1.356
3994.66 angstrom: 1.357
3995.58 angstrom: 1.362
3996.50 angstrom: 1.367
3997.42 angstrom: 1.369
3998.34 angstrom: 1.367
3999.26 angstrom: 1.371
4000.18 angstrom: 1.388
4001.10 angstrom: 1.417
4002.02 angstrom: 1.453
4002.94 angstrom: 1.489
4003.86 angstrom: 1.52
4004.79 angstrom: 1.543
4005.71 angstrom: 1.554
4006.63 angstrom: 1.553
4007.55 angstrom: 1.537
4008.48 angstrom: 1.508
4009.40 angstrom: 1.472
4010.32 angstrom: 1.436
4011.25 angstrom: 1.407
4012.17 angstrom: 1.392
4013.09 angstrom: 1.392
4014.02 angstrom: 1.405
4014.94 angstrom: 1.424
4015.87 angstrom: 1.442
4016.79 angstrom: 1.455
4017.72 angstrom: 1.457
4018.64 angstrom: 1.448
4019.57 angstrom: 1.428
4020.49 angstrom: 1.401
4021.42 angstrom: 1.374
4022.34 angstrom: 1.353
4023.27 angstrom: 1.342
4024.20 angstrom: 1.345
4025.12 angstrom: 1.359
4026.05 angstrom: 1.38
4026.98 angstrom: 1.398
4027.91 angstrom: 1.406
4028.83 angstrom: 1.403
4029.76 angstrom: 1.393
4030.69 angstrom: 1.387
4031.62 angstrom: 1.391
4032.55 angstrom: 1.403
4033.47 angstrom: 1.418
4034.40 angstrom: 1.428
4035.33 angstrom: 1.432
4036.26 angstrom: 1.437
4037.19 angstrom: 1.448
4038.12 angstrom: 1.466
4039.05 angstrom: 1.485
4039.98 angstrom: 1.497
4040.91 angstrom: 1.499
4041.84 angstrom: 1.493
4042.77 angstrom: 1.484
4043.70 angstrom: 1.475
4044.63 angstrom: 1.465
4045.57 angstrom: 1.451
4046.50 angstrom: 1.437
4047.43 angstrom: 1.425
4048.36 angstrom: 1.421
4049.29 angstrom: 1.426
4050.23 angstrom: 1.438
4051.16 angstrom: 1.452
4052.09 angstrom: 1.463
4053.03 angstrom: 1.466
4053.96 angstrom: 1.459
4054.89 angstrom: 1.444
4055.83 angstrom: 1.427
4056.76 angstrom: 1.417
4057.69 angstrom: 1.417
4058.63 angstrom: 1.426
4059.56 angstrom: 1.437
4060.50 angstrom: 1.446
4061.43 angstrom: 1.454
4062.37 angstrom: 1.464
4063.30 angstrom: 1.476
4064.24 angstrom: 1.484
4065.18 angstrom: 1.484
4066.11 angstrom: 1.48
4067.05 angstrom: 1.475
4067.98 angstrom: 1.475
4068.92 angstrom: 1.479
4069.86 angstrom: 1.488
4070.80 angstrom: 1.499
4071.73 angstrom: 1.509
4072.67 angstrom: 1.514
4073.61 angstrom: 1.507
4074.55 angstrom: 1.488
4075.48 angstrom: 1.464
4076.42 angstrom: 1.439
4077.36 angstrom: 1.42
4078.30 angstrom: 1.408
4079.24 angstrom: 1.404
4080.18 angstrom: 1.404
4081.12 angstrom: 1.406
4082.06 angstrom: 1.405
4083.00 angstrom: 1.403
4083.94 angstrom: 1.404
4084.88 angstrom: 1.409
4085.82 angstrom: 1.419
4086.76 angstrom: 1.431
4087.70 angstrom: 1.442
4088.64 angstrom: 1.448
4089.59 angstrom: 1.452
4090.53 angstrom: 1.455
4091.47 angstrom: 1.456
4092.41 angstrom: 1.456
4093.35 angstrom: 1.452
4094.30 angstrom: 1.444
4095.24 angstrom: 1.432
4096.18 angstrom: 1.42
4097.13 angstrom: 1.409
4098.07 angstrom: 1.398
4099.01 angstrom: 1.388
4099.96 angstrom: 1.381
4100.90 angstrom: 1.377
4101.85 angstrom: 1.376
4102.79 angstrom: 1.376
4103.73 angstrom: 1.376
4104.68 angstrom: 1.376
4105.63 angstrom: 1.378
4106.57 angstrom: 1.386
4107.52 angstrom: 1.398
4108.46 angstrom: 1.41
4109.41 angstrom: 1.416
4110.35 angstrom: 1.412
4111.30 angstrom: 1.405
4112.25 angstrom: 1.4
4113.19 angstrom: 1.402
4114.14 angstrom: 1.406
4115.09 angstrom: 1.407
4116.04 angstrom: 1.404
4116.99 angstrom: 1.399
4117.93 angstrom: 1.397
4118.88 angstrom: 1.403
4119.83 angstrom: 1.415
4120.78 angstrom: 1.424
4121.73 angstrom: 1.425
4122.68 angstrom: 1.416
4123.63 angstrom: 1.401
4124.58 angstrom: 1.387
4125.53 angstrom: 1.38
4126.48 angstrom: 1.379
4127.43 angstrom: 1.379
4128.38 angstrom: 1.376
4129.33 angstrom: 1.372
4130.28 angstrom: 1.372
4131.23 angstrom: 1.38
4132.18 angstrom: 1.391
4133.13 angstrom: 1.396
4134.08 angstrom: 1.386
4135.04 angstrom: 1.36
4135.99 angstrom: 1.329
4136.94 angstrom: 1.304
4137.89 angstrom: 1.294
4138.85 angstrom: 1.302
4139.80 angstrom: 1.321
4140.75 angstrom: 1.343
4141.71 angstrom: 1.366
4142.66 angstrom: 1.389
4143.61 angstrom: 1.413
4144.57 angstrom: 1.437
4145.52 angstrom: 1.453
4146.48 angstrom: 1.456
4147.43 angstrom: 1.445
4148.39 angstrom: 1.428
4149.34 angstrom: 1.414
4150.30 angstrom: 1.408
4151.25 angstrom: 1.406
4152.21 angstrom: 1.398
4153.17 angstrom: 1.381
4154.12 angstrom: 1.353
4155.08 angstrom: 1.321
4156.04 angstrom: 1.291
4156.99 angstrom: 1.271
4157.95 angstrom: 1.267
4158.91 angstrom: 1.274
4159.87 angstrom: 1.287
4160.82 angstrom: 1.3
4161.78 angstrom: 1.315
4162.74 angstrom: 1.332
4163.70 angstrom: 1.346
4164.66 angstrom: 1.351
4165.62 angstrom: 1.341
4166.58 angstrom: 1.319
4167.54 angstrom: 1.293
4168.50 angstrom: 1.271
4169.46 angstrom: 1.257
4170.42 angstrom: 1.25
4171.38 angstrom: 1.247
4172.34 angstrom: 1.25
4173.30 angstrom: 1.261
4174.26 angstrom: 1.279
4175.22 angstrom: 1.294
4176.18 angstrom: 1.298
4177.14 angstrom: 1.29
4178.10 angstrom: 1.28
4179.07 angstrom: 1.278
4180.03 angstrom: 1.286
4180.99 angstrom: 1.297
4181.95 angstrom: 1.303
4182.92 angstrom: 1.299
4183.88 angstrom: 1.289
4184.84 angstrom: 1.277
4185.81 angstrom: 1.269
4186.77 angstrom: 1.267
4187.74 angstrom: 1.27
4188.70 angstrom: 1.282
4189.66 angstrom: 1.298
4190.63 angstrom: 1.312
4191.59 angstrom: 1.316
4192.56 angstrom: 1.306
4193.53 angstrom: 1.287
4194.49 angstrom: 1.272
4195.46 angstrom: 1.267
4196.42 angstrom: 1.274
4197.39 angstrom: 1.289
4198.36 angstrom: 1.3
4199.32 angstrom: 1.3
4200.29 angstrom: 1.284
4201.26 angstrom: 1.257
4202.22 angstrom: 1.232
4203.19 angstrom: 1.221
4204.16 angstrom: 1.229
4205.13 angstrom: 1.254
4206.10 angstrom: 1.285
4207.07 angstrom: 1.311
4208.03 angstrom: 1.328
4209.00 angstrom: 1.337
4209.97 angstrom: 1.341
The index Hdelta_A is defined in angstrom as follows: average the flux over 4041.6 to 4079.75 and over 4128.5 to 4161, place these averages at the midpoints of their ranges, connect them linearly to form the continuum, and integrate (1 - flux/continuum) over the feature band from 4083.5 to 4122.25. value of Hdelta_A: 0.0 angstrom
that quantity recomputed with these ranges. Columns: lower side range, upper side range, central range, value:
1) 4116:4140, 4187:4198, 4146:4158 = -0.29 angstrom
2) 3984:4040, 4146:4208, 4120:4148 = -1.05 angstrom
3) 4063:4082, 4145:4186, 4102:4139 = 0.09 angstrom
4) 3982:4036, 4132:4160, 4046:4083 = -1.54 angstrom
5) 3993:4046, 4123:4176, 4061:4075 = -0.87 angstrom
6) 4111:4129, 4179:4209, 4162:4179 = 0.37 angstrom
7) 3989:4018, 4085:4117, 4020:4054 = -0.16 angstrom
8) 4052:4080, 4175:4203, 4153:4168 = 0.13 angstrom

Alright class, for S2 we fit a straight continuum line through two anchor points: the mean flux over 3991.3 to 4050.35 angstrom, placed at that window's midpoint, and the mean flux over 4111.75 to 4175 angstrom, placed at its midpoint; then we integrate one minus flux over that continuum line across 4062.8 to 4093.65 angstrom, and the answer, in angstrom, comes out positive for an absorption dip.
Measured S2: -1.28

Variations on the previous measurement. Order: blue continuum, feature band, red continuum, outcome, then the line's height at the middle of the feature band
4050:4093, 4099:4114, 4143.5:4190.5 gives 0.1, 1.4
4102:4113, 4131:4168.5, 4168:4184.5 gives -0.9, 1.32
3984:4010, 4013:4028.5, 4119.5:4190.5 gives 0.1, 1.41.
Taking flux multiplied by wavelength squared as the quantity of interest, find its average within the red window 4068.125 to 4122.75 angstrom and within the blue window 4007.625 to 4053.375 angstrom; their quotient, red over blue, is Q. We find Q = 1.0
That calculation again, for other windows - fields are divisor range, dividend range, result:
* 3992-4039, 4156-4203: 0.98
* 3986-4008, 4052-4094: 1.06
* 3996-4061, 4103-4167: 1.01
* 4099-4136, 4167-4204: 0.95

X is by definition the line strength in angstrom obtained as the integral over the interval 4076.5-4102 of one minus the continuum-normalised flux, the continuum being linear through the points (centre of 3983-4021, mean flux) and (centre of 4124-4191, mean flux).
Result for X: -0.9 angstrom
